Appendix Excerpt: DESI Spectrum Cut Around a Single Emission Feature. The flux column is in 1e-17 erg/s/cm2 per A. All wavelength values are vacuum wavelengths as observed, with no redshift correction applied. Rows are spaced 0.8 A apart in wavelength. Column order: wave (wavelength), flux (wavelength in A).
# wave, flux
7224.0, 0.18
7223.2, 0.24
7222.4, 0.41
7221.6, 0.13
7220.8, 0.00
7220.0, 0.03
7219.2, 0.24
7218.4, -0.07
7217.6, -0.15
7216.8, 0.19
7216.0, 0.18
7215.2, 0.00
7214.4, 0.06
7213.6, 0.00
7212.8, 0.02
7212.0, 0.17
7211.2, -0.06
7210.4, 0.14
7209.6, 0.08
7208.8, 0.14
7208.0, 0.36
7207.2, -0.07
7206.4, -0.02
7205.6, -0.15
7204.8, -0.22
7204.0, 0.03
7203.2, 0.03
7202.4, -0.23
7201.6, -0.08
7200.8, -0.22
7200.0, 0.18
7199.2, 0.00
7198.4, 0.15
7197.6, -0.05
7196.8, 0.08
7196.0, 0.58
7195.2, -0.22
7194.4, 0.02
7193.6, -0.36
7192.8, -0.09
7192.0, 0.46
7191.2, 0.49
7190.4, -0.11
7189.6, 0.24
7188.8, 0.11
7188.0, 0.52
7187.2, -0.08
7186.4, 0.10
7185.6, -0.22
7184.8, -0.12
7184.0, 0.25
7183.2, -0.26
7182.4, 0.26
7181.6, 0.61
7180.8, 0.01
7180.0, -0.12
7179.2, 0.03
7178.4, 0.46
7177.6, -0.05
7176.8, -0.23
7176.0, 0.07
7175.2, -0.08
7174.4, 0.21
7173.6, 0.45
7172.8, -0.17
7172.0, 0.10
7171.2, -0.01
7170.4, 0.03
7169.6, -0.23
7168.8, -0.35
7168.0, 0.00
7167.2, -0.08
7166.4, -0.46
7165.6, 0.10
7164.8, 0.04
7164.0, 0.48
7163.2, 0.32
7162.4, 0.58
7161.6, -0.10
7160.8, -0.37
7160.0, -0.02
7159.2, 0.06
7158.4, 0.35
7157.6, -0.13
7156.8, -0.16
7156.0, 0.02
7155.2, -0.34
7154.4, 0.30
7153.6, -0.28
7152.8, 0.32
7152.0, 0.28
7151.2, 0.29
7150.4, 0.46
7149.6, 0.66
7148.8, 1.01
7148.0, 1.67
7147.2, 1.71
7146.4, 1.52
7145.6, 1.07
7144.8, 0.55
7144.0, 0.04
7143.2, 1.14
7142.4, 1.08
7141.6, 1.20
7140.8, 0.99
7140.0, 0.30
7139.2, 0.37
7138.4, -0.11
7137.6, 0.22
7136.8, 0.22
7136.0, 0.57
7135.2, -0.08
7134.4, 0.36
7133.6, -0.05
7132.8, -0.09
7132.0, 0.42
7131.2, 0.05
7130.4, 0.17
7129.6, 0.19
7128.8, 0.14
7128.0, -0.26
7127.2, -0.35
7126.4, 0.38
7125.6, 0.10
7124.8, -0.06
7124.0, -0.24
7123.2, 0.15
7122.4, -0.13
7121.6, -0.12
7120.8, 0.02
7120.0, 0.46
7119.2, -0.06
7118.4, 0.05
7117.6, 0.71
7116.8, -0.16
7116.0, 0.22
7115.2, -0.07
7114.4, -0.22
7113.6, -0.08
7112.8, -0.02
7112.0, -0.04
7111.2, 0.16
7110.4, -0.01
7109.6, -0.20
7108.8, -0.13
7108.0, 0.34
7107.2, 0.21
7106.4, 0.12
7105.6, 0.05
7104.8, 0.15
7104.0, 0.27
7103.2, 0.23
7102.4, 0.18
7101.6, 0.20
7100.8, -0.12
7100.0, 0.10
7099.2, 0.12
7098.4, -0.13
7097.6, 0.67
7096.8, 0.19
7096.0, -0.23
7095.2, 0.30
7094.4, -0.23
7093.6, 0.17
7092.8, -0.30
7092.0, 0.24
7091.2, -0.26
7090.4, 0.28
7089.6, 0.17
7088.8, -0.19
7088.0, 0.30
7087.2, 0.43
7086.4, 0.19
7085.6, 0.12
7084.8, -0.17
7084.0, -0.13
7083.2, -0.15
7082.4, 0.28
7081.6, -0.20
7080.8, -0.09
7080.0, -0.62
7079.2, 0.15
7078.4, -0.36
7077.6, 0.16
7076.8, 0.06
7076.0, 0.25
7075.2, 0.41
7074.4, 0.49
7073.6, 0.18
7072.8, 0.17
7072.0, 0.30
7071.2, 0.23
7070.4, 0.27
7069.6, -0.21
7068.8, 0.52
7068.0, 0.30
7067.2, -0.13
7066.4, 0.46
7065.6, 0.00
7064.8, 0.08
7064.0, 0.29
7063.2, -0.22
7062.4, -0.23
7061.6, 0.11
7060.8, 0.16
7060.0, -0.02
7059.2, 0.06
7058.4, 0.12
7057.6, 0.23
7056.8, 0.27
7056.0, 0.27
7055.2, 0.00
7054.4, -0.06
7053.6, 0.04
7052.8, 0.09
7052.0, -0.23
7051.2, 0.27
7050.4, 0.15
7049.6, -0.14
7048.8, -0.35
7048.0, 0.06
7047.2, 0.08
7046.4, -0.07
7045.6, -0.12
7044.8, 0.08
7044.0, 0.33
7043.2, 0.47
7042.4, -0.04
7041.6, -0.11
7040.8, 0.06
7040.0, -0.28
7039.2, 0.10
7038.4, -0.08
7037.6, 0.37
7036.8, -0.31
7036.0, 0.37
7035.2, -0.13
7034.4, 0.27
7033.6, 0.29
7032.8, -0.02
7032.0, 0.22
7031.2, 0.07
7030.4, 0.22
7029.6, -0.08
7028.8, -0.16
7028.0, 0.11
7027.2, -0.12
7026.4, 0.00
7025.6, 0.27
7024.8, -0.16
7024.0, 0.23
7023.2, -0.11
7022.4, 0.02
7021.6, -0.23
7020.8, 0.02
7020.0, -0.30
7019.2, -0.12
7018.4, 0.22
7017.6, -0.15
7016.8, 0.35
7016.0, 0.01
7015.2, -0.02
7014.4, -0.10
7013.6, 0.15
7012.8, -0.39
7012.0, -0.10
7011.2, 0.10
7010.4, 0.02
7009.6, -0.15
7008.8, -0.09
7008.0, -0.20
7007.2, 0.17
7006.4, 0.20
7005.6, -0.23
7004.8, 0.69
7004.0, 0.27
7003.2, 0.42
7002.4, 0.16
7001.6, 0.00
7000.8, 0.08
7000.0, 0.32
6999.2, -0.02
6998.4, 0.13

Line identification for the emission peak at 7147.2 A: [O II]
